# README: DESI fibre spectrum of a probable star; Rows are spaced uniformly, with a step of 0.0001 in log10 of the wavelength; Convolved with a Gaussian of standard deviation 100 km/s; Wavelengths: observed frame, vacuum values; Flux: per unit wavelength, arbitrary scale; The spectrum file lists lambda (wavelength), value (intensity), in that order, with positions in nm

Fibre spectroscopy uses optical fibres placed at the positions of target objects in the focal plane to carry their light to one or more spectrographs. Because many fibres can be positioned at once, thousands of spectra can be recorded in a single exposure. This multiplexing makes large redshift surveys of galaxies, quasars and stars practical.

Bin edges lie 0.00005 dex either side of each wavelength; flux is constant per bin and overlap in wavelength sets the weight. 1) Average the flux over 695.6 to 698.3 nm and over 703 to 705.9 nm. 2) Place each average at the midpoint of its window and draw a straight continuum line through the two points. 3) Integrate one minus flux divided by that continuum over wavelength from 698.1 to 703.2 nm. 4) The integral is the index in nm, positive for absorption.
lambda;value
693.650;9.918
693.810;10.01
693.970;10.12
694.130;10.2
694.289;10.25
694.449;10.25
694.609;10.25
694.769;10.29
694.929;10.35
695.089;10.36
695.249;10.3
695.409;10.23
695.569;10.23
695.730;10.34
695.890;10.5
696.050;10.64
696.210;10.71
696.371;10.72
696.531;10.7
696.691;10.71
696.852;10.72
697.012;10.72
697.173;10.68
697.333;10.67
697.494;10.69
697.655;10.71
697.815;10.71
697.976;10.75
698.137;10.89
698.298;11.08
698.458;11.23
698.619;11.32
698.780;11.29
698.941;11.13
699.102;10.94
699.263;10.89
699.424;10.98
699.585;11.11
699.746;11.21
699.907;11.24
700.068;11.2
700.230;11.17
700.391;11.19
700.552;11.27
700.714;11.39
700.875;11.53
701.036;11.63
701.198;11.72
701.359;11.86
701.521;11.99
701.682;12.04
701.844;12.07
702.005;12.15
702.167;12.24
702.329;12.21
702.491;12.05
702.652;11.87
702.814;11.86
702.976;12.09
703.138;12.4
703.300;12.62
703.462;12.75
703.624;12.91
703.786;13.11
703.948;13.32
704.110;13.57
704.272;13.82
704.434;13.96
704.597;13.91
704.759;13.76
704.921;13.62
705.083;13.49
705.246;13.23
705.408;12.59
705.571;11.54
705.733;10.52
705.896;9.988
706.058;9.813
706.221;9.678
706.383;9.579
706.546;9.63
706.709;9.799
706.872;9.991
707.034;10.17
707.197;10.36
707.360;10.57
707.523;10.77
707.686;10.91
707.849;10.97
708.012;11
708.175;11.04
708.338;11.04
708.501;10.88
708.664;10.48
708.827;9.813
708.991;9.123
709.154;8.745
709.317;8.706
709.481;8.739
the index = 0.10 nm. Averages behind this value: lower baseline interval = 10.7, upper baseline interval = 12.9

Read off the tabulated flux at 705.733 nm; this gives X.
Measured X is 10.52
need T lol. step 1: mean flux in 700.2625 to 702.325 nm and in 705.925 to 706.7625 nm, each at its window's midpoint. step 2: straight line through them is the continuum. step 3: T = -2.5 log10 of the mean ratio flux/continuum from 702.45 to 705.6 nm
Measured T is -0.21 mag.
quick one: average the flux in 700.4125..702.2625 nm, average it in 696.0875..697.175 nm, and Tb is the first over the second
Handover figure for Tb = 1.10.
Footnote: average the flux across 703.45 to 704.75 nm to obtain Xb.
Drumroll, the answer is 13.5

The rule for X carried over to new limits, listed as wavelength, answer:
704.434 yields 13.96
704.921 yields 13.62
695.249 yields 10.3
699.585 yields 11.11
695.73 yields 10.34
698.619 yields 11.32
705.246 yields 13.23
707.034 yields 10.17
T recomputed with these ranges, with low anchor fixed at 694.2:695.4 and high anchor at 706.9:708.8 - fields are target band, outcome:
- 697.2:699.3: -0.05 mag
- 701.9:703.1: -0.15 mag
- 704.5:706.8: -0.09 mag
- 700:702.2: -0.11 mag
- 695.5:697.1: -0.03 mag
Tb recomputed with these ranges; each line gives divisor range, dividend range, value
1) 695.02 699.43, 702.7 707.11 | 1.12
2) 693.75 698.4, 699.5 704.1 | 1.14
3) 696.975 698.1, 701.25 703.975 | 1.15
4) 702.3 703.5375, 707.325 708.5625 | 0.89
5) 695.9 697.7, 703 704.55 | 1.23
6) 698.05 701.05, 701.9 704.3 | 1.12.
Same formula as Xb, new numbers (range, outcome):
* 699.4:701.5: 11.4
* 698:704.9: 12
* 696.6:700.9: 11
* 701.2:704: 12.3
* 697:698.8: 10.9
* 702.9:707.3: 11.9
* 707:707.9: 10.6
